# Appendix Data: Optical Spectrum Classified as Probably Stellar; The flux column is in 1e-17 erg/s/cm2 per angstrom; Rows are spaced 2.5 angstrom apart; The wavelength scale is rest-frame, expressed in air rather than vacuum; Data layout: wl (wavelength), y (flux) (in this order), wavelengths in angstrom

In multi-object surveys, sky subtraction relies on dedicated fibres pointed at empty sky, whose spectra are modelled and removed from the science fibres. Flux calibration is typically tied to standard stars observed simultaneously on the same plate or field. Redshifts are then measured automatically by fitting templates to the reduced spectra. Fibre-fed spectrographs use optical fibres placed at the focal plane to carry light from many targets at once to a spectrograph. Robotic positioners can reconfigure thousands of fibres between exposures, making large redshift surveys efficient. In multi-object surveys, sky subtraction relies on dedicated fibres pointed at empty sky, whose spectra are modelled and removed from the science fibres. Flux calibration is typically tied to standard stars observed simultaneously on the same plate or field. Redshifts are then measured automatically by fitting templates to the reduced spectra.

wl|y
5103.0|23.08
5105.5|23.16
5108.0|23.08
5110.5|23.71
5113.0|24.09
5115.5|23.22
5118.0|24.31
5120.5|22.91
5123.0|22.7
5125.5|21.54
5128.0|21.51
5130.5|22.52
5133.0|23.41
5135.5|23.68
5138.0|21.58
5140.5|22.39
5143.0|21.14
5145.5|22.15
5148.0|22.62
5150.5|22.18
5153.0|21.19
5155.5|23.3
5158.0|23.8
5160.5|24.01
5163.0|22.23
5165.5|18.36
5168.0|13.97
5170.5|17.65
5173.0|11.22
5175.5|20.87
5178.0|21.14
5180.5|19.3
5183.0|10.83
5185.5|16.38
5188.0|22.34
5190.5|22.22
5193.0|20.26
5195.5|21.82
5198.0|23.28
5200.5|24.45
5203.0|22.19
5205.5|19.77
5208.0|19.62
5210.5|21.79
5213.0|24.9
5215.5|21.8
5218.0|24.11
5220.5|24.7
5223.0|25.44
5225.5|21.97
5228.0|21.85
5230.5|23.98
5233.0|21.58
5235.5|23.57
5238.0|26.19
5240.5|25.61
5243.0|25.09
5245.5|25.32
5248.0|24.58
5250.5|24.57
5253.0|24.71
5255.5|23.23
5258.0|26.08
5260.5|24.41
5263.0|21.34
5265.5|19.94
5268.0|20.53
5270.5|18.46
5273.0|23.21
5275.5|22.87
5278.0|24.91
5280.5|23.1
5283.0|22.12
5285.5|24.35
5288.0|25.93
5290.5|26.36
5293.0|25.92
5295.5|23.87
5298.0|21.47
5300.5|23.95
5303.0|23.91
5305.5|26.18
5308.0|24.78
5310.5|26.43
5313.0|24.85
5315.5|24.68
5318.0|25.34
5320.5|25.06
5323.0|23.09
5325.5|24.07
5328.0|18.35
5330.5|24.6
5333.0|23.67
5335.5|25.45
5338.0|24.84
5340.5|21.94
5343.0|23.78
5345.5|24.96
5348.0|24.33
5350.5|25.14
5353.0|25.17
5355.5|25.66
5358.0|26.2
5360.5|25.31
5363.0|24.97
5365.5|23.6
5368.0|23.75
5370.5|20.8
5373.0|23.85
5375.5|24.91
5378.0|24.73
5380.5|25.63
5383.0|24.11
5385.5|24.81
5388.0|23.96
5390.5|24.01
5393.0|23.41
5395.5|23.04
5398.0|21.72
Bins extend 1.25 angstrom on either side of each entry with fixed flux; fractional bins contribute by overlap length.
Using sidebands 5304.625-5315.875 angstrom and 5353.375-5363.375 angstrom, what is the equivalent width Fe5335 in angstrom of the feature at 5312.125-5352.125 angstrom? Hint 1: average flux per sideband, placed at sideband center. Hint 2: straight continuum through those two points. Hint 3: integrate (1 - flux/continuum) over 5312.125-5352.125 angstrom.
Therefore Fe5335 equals 2.3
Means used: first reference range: 25.4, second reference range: 25.6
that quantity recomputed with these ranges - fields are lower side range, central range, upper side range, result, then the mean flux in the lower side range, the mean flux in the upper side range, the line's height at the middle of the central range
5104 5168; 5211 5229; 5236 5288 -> -0.2 angstrom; 22.4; 23.6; 23.2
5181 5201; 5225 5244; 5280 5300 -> -1.7 angstrom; 20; 24.2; 21.8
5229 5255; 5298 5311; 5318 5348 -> -0.4 angstrom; 24.5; 23.7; 24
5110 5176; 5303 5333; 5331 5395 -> -0.6 angstrom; 21.5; 24.3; 23.8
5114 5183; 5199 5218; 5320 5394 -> -0.2 angstrom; 21.1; 24.1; 22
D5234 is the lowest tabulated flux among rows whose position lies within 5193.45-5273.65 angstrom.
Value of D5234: 18.46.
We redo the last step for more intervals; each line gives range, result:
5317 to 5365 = 18.35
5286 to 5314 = 21.47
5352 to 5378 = 20.8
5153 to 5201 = 10.83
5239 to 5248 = 24.58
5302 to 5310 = 23.91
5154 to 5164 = 22.23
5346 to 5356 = 24.33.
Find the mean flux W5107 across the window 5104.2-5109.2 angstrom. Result 23.1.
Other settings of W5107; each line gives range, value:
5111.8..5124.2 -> 23.4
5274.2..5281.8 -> 23.6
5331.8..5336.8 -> 24.6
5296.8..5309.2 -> 24.1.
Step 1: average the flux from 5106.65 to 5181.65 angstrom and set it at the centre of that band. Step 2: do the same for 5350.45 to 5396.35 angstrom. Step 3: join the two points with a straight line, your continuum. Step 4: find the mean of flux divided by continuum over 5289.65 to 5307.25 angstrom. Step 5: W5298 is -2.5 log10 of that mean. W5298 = -0.05 mag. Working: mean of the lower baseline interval 21.5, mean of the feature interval 24.5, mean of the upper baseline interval 24.4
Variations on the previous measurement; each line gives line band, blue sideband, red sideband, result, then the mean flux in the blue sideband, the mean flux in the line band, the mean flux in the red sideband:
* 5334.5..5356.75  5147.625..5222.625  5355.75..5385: -0.03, 20.8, 24.6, 24.4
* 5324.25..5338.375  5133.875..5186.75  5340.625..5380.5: 0.02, 20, 23.4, 24.4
